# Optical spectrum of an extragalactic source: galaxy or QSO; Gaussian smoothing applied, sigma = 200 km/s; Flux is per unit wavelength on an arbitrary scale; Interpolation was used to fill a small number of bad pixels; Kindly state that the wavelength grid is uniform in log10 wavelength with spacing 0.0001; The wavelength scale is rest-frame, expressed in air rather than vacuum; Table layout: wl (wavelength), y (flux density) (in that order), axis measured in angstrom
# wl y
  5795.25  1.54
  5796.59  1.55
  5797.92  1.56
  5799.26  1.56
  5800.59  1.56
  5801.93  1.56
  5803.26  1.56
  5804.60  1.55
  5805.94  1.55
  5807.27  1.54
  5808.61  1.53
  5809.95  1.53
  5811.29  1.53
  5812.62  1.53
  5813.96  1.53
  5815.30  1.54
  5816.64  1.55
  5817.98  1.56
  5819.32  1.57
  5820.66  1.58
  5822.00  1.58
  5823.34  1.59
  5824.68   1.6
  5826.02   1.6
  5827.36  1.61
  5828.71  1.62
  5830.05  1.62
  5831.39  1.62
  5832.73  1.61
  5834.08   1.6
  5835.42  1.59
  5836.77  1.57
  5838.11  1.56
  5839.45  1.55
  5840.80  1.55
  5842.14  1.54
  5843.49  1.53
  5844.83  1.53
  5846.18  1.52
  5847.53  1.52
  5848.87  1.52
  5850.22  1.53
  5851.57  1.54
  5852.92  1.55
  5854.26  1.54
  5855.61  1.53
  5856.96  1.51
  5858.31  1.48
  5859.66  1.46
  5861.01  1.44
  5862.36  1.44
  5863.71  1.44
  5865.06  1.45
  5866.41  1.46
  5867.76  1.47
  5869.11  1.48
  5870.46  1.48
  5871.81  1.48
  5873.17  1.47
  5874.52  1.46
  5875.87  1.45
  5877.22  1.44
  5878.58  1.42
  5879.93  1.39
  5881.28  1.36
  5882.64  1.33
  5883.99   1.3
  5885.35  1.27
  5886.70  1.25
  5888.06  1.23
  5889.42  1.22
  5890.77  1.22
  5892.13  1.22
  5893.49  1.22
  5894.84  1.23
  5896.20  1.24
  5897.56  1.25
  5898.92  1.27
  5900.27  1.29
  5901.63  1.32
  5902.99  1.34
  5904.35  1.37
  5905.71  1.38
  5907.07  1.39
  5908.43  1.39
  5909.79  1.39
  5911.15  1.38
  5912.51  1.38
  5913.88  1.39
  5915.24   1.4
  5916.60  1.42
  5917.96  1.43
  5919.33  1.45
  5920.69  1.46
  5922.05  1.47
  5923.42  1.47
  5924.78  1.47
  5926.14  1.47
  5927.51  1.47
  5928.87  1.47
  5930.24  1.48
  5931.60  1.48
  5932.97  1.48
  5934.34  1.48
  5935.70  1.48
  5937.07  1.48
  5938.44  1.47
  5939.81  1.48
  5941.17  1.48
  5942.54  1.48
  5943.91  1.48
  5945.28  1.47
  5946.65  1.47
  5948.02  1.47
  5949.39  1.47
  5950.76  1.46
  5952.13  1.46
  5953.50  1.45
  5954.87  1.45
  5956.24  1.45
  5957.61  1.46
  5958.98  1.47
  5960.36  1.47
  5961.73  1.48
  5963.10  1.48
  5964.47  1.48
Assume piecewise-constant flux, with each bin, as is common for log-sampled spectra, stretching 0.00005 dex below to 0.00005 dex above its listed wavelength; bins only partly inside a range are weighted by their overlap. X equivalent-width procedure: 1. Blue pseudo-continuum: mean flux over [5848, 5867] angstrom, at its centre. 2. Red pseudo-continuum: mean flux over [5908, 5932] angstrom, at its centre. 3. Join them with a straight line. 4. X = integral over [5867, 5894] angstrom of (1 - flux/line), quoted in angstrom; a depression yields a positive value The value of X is 2.1 angstrom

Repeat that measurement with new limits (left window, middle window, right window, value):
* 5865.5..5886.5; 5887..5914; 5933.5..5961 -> 2.4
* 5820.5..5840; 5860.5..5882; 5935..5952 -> 1.5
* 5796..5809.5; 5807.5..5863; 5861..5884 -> -1.9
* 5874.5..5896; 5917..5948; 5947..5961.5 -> -1.3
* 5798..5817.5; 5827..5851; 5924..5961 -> -0.6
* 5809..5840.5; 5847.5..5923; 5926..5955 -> 6.2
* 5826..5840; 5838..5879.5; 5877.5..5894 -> -1.4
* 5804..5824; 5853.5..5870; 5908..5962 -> 0.4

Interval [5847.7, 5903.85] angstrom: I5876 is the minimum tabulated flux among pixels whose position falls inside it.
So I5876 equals 1.22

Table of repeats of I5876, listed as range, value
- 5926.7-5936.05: 1.47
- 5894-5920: 1.23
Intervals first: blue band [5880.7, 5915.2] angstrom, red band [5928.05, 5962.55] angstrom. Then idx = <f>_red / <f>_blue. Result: 1.13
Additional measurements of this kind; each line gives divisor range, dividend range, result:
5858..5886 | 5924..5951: 1.03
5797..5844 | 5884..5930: 0.86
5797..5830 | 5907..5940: 0.92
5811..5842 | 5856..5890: 0.89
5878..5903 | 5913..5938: 1.14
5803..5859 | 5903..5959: 0.93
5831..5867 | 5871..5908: 0.87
